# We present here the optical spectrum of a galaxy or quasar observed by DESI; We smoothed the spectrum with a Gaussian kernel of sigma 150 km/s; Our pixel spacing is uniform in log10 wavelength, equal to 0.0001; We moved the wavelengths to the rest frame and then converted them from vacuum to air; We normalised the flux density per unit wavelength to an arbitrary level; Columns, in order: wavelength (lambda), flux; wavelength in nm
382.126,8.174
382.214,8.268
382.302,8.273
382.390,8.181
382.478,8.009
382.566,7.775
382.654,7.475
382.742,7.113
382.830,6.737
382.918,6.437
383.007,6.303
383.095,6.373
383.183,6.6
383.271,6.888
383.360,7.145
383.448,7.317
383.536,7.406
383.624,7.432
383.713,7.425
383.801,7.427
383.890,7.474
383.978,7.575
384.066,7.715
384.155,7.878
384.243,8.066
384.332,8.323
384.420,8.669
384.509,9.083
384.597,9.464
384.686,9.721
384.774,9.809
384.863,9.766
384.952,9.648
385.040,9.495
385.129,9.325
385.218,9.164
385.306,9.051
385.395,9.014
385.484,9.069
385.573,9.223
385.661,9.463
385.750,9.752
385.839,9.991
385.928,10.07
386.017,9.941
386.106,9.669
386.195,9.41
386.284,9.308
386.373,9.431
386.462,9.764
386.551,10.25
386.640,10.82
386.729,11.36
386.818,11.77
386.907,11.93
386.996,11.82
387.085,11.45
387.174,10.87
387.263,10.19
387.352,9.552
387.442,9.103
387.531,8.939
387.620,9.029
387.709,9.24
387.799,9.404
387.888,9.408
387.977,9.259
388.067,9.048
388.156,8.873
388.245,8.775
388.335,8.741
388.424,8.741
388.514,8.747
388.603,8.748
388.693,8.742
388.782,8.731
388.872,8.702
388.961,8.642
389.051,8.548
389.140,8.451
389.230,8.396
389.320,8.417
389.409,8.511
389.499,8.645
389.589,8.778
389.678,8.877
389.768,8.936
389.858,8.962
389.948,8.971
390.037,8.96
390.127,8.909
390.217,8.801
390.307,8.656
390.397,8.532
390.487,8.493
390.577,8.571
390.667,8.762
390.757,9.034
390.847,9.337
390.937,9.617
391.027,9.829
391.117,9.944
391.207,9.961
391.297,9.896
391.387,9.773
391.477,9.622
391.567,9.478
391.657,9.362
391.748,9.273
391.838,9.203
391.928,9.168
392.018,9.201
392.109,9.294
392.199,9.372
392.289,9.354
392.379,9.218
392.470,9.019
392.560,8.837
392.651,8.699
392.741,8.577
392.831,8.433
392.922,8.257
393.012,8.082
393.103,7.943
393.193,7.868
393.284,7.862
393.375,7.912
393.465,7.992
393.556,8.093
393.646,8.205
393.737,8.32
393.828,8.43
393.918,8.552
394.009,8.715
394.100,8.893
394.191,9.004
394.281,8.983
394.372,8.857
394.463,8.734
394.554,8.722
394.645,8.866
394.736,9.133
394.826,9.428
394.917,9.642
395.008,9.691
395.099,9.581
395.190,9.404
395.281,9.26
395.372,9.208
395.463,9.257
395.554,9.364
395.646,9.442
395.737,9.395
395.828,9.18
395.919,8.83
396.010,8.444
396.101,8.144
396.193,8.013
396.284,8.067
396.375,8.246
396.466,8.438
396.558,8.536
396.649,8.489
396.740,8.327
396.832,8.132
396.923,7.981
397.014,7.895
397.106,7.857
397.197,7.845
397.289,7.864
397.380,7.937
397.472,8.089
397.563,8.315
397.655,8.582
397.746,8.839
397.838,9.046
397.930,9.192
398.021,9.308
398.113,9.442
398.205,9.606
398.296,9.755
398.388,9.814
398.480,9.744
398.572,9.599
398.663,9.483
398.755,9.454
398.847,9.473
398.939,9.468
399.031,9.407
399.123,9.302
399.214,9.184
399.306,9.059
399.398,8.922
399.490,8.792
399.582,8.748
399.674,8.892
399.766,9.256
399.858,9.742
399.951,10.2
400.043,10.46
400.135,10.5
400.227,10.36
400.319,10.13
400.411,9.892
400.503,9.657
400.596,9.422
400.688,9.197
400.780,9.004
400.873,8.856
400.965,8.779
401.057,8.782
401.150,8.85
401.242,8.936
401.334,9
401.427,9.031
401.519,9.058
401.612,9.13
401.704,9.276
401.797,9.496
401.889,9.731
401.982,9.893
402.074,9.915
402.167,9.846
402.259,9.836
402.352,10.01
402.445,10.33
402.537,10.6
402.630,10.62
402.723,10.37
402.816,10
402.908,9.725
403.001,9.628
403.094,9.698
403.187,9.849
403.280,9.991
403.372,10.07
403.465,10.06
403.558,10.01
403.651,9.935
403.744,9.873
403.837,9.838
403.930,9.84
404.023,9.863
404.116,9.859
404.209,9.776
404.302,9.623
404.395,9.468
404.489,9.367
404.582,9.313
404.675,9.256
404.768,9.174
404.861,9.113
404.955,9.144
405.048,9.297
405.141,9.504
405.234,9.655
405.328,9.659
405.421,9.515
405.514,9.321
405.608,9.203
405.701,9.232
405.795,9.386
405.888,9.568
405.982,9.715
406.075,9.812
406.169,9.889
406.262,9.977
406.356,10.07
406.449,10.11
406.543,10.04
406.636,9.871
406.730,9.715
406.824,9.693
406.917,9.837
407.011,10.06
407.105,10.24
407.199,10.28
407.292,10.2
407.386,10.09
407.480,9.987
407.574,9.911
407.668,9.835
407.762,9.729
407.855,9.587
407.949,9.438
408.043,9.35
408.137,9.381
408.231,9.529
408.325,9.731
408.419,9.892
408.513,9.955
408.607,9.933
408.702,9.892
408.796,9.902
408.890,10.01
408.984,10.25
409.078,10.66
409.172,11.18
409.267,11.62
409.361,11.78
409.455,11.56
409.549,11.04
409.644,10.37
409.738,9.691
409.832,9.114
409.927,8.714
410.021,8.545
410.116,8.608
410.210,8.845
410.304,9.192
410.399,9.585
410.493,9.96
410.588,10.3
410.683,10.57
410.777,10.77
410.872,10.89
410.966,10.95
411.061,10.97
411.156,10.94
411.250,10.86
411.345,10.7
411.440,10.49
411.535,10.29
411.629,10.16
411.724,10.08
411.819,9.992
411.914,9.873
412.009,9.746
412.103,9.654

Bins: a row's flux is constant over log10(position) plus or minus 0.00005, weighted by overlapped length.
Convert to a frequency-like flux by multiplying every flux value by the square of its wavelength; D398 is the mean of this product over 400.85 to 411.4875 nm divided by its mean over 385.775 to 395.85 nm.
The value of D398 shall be 1.16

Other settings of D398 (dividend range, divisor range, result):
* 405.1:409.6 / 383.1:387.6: 1.21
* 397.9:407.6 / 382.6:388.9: 1.17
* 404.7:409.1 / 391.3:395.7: 1.17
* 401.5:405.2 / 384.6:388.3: 1.09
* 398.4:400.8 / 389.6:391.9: 1.08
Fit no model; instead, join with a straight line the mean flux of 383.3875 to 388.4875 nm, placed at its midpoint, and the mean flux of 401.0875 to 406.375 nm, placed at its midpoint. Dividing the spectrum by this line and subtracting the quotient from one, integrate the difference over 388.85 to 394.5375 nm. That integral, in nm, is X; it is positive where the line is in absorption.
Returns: 0.34 nm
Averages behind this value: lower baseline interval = 9.29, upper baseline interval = 9.65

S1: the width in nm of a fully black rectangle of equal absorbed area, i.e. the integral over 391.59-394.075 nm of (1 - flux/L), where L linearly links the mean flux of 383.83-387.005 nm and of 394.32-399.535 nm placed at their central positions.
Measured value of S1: 0.13 nm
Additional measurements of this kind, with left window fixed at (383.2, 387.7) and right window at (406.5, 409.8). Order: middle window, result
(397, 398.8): 0.152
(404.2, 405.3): 0.067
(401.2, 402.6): 0.036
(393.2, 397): 0.356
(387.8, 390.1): 0.141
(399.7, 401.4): 0.058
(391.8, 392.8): 0.045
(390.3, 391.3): 0.025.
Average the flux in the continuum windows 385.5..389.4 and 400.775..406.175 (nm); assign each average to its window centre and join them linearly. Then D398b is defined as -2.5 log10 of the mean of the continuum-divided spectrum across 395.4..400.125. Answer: 0.07 mag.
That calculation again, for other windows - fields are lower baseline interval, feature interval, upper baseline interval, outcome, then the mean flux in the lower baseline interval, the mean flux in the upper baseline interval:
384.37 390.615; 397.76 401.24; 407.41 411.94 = 0.04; 9.35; 10.1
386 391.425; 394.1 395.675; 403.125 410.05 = 0.04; 9.36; 9.84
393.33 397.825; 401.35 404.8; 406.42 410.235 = -0.04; 8.64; 9.96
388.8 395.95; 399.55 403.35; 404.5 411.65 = -0.01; 8.93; 9.93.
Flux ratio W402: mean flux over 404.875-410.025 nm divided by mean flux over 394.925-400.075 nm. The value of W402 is 1.1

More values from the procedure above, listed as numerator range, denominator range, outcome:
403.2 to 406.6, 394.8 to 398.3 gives 1.10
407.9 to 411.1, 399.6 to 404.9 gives 1.04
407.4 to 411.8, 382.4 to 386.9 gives 1.16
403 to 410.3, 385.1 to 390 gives 1.04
